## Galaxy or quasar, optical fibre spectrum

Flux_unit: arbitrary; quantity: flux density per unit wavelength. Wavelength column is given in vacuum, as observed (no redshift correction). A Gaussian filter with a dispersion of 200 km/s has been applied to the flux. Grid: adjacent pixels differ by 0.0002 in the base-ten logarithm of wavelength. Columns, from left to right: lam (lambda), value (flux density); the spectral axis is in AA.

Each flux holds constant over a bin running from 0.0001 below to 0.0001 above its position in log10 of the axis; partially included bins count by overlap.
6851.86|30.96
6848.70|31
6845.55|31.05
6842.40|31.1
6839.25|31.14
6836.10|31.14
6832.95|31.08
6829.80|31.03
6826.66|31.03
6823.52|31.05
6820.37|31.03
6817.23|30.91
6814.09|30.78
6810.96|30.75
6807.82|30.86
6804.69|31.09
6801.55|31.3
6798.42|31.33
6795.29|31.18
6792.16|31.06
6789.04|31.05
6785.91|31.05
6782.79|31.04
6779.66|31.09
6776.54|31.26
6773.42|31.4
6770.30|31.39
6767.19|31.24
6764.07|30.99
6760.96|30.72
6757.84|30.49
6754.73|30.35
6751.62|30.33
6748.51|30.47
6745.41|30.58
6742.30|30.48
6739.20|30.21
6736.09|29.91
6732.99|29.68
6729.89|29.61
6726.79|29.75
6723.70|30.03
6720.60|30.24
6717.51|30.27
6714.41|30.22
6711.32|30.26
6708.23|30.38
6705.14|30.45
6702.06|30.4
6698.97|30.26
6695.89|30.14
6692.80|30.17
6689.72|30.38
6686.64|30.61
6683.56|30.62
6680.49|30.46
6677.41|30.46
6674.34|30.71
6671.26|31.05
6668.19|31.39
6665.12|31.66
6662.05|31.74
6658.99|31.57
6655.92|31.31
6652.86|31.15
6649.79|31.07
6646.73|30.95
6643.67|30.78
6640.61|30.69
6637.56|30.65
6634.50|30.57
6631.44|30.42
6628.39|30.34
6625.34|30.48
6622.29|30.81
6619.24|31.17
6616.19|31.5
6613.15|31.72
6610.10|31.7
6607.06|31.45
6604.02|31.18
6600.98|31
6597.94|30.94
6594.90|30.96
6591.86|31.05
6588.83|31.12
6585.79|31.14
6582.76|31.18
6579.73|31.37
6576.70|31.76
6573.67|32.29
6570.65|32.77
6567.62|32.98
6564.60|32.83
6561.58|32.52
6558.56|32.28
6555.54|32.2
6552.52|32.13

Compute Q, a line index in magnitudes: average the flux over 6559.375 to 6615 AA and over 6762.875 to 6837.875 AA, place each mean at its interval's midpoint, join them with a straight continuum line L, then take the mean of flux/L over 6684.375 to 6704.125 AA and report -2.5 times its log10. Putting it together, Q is 0.037 mag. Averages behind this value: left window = 31.7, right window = 31.1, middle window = 30.3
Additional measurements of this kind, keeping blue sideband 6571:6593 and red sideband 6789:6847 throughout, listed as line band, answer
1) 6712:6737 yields 0.04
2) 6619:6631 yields 0.03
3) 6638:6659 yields 0.01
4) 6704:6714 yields 0.03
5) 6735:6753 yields 0.03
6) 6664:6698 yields 0.02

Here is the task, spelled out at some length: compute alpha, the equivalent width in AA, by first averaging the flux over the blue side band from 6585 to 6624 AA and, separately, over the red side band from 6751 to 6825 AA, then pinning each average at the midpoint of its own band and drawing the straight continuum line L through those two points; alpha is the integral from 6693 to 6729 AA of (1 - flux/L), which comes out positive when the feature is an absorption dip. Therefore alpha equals 1.0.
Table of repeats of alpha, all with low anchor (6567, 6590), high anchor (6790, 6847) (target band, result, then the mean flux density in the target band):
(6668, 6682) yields 0.3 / 30.7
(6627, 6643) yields 0.5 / 30.5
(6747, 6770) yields 0.4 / 30.7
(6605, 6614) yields 0.0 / 31.6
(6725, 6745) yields 0.8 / 30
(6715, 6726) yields 0.4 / 30.2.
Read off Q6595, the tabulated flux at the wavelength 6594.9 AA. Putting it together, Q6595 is 30.96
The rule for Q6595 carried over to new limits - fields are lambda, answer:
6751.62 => 30.33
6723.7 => 30.03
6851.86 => 30.96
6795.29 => 31.18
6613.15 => 31.72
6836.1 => 31.14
